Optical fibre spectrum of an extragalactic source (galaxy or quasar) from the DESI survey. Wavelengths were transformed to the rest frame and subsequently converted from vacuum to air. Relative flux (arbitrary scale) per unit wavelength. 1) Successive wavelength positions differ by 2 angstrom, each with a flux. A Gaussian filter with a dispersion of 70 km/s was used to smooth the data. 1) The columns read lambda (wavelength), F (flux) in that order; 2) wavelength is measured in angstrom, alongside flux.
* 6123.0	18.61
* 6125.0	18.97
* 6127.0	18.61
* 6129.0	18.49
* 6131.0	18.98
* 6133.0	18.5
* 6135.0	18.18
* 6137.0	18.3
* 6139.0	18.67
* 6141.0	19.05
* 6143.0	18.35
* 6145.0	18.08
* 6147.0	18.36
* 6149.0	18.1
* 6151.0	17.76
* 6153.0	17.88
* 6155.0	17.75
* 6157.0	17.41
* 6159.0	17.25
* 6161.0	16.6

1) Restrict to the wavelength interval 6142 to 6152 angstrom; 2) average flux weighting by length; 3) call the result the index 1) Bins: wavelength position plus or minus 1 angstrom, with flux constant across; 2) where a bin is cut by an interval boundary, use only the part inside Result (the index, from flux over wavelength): 18.1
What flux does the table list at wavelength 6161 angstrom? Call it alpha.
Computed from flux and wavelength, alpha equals 16.6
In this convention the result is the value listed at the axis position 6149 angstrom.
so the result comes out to 18.1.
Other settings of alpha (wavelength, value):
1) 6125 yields 18.97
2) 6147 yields 18.36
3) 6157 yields 17.41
